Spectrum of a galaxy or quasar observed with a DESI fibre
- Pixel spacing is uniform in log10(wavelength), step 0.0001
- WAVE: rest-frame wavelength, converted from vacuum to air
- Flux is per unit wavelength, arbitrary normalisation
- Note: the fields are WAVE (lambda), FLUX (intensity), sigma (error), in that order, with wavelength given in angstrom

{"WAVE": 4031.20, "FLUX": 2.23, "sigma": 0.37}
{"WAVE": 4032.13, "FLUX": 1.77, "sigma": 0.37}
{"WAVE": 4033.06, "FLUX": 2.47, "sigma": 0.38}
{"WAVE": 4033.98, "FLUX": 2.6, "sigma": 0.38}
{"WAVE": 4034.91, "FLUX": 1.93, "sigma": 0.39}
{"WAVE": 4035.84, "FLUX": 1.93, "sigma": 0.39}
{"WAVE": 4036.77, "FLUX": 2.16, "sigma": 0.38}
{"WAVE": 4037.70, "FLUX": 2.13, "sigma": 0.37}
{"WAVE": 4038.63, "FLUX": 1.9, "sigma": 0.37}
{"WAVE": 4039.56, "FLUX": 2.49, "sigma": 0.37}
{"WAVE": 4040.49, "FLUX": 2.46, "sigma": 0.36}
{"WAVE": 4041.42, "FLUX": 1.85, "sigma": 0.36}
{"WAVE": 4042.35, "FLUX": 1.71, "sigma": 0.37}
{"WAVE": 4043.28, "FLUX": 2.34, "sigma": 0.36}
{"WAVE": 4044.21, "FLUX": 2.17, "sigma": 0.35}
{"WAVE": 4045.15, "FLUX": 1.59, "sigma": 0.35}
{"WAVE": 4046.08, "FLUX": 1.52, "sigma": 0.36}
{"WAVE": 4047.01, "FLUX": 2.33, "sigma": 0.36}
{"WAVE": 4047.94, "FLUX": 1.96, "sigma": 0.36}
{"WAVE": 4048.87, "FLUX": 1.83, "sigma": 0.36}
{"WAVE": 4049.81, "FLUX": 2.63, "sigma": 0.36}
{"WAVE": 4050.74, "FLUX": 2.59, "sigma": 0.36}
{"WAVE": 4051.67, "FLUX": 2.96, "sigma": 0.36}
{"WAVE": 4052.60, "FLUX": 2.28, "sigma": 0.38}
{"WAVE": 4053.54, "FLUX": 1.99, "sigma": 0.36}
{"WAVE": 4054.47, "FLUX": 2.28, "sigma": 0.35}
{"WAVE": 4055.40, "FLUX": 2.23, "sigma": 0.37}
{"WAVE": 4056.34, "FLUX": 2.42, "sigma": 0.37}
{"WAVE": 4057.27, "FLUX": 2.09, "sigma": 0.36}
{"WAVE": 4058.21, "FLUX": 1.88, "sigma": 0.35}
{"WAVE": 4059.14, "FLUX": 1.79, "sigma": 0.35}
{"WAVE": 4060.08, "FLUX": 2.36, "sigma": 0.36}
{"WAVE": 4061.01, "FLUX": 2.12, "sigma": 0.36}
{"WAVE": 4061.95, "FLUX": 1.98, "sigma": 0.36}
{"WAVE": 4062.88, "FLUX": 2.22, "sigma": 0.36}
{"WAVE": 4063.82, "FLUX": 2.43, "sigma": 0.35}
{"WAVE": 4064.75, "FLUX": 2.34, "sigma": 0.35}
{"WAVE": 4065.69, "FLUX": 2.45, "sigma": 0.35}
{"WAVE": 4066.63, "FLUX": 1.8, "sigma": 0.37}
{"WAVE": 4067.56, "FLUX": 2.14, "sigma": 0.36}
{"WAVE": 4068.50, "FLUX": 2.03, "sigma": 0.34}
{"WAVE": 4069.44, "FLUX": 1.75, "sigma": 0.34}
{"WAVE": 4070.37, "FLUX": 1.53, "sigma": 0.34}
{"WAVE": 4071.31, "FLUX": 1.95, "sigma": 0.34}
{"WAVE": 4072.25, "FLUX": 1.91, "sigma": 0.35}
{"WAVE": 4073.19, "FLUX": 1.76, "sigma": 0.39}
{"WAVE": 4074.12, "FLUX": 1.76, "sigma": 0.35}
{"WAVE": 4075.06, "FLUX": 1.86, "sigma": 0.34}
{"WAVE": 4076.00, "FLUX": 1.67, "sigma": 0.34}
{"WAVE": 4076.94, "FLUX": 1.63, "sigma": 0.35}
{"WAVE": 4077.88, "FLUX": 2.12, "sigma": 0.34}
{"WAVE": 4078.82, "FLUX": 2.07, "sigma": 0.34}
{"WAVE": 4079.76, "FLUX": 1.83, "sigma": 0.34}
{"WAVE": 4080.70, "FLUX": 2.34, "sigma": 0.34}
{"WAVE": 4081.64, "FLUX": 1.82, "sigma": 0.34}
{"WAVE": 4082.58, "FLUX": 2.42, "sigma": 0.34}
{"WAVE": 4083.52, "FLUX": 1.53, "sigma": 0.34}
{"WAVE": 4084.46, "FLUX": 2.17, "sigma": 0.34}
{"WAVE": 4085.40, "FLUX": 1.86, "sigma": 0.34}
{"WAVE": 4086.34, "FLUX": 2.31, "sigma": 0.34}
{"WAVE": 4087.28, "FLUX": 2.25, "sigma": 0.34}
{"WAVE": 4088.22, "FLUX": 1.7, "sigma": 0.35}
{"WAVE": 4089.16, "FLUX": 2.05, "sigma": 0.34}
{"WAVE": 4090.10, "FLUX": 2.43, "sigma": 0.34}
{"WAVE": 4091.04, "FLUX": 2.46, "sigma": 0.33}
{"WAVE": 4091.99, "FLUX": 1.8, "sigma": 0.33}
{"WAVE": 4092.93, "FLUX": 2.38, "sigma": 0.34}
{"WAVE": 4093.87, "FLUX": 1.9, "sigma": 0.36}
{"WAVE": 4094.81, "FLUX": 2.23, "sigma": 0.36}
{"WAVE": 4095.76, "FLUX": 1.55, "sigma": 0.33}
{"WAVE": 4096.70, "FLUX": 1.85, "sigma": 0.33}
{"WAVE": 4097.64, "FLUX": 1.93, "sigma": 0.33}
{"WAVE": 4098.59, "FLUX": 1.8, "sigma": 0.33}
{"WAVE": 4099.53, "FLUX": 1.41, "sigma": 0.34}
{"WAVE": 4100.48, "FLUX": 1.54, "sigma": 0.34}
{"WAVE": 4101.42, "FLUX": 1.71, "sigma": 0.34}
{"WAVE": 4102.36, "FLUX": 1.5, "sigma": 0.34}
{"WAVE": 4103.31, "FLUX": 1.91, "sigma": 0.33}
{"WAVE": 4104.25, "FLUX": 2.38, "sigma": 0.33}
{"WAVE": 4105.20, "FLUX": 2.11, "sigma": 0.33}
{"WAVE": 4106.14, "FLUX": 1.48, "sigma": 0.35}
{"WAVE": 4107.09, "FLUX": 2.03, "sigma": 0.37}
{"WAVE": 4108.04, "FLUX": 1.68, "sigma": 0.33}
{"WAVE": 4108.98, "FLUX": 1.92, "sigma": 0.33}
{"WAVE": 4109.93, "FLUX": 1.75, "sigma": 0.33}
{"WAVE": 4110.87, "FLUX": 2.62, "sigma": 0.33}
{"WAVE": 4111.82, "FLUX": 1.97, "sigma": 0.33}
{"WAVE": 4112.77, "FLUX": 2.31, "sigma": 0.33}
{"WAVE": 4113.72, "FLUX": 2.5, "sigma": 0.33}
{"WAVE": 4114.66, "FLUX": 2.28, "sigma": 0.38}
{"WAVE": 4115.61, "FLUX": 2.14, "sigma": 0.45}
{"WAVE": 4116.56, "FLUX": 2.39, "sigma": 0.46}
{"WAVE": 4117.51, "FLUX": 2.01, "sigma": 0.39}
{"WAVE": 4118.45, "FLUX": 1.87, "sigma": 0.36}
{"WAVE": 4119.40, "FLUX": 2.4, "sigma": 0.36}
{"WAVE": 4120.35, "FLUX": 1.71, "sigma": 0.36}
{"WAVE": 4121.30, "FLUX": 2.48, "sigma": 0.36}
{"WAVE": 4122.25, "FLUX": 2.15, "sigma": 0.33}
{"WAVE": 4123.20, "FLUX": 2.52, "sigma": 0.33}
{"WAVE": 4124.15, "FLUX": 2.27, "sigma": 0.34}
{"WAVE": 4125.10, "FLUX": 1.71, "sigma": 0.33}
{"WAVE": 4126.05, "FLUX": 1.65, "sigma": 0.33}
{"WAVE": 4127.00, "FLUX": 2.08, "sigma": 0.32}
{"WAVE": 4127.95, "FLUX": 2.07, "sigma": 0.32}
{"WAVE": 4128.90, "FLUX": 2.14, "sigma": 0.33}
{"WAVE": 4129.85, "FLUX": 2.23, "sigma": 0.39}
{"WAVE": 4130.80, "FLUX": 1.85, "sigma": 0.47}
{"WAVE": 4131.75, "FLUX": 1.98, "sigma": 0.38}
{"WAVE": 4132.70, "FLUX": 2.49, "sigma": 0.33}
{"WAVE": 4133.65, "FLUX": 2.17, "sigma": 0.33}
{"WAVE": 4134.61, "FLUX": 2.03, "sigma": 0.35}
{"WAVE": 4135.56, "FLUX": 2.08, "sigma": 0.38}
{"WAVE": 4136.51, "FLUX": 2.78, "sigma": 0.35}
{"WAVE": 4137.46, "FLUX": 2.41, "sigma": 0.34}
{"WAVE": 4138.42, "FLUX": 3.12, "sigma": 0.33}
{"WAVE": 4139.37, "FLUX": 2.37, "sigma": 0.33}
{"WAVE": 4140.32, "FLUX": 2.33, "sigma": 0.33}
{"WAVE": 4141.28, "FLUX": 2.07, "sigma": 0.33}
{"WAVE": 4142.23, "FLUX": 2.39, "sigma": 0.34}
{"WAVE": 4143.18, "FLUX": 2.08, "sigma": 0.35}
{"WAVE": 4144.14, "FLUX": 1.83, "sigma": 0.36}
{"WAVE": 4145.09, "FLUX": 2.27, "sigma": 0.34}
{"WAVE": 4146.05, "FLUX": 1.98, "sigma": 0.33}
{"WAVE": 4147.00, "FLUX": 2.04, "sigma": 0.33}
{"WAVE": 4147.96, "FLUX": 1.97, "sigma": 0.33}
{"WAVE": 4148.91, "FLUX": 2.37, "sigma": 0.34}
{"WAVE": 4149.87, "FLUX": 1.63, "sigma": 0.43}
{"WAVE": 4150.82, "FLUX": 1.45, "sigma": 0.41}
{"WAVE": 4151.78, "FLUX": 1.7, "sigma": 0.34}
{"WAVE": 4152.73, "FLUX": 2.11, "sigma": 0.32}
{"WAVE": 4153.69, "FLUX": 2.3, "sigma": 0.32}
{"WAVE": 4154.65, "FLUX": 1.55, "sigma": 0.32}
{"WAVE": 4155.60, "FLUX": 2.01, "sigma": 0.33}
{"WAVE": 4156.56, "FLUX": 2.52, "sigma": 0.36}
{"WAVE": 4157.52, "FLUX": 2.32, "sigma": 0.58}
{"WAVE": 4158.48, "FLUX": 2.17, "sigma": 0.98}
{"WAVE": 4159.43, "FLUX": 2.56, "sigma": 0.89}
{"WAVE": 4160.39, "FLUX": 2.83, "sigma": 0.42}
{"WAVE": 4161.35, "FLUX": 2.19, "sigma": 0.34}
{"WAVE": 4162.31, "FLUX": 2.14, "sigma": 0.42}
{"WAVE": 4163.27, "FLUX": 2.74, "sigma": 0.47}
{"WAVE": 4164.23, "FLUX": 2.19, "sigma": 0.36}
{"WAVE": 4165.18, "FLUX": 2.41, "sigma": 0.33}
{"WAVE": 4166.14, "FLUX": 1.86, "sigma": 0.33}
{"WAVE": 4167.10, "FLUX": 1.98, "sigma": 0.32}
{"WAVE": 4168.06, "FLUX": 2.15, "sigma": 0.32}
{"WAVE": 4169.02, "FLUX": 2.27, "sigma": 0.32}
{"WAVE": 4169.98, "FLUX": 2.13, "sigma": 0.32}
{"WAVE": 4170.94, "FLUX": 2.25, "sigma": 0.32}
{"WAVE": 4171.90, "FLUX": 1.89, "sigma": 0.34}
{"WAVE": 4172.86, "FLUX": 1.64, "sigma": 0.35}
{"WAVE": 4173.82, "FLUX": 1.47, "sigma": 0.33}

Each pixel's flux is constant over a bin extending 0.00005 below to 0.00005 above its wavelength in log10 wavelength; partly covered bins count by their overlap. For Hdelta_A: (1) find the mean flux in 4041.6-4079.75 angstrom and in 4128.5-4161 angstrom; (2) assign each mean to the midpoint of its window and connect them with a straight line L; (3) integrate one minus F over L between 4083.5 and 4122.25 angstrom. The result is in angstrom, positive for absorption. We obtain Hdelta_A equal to 1.9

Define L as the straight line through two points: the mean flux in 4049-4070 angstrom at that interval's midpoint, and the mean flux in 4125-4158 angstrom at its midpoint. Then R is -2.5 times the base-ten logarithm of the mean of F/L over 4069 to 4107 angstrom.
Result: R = 0.14 mag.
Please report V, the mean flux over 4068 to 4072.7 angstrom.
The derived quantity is 1.83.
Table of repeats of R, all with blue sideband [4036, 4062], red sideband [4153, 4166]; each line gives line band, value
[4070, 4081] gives 0.17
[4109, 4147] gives 0.03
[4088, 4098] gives 0.08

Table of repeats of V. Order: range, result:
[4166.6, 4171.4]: 2.15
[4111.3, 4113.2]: 2.14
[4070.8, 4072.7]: 1.92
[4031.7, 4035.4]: 2.2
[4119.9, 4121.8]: 2.1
